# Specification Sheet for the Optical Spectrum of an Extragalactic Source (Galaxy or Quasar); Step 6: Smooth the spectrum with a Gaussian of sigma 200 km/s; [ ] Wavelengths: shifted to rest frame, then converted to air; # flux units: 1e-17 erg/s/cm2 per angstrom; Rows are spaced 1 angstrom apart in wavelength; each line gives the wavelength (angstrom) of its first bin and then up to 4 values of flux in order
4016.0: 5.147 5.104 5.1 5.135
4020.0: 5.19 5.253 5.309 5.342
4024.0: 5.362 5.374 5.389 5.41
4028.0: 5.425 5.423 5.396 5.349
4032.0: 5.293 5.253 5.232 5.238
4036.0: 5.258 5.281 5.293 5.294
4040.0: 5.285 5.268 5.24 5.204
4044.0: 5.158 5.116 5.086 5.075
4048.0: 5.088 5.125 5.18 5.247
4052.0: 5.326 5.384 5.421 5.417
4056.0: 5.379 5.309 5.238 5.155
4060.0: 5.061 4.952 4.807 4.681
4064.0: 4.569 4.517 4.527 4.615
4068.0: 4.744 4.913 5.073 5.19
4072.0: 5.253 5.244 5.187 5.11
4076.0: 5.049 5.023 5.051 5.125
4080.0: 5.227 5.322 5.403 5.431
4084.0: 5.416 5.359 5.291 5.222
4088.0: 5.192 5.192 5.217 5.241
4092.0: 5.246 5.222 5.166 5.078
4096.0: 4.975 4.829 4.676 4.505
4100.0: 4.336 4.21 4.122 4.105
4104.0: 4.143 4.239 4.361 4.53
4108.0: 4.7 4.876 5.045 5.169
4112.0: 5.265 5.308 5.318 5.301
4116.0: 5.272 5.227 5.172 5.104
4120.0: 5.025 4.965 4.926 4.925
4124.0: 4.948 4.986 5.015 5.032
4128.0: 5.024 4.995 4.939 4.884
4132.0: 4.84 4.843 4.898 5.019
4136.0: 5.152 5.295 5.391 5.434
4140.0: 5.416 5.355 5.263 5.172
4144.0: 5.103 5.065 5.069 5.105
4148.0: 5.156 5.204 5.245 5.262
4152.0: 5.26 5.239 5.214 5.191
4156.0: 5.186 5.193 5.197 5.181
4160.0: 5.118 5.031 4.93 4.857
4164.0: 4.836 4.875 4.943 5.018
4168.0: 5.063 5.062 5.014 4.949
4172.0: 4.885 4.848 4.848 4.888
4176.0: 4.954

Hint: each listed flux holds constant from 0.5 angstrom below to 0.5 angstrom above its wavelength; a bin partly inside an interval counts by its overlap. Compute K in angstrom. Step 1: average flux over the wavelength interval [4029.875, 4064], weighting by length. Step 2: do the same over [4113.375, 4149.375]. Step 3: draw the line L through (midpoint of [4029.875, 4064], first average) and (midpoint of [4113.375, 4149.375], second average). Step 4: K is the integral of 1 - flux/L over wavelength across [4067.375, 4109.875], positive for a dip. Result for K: 1.7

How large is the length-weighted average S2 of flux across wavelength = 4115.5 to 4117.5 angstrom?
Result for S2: 5.25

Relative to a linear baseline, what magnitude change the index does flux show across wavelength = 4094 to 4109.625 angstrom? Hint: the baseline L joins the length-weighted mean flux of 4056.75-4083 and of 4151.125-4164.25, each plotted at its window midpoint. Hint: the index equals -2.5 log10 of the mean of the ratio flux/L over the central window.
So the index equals 0.12 mag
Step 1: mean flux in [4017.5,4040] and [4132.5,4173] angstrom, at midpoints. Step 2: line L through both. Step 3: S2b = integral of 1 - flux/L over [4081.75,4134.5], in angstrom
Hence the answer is 2.30 angstrom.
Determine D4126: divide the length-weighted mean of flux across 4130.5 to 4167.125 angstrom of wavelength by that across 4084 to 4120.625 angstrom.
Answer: 1.0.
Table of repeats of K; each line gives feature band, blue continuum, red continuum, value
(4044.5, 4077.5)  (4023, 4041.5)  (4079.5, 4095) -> 1.5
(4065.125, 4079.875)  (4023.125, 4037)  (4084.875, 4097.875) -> 0.6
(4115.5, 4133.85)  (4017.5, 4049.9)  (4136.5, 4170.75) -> 0.6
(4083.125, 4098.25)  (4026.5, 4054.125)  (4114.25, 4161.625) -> 0.1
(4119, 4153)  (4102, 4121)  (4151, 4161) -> -0.3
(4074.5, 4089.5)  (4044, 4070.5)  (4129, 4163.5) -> -0.5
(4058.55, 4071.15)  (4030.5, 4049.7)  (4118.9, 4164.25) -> 0.9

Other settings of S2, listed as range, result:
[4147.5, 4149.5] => 5.18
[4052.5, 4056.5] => 5.4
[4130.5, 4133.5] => 4.86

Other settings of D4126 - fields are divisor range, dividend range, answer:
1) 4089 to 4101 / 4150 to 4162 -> 1.05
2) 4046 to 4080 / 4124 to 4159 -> 1.01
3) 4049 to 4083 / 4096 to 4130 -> 0.95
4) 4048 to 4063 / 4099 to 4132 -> 0.93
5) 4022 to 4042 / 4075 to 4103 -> 0.94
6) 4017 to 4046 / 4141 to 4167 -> 0.97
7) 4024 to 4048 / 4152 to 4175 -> 0.95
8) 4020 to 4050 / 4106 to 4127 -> 0.96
